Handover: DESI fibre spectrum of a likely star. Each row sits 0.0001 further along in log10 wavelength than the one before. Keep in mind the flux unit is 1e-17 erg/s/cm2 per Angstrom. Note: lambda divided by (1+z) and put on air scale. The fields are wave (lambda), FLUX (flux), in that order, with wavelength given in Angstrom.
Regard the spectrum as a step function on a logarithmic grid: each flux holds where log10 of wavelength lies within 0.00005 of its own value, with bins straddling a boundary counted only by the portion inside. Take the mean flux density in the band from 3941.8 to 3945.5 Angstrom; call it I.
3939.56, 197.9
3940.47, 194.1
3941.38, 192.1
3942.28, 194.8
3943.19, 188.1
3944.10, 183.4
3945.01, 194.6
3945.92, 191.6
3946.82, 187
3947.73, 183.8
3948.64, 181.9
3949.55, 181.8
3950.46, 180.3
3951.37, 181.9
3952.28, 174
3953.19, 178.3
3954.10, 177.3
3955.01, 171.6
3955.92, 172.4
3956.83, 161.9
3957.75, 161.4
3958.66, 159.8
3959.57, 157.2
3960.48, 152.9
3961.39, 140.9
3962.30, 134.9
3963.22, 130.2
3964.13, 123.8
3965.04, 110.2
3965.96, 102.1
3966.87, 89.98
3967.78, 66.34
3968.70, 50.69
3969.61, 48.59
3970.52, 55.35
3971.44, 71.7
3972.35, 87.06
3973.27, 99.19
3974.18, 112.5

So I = 190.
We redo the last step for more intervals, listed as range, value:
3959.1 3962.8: 146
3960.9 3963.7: 135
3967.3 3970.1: 55.6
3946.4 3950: 183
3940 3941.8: 193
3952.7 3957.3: 172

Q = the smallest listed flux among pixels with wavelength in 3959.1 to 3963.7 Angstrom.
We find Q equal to 130.2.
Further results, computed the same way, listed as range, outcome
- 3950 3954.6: 174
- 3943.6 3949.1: 181.9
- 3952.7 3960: 157.2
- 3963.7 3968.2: 66.34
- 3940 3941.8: 192.1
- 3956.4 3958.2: 161.4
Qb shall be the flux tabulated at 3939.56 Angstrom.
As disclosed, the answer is 197.9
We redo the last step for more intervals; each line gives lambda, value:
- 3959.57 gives 157.2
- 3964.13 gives 123.8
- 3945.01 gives 194.6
